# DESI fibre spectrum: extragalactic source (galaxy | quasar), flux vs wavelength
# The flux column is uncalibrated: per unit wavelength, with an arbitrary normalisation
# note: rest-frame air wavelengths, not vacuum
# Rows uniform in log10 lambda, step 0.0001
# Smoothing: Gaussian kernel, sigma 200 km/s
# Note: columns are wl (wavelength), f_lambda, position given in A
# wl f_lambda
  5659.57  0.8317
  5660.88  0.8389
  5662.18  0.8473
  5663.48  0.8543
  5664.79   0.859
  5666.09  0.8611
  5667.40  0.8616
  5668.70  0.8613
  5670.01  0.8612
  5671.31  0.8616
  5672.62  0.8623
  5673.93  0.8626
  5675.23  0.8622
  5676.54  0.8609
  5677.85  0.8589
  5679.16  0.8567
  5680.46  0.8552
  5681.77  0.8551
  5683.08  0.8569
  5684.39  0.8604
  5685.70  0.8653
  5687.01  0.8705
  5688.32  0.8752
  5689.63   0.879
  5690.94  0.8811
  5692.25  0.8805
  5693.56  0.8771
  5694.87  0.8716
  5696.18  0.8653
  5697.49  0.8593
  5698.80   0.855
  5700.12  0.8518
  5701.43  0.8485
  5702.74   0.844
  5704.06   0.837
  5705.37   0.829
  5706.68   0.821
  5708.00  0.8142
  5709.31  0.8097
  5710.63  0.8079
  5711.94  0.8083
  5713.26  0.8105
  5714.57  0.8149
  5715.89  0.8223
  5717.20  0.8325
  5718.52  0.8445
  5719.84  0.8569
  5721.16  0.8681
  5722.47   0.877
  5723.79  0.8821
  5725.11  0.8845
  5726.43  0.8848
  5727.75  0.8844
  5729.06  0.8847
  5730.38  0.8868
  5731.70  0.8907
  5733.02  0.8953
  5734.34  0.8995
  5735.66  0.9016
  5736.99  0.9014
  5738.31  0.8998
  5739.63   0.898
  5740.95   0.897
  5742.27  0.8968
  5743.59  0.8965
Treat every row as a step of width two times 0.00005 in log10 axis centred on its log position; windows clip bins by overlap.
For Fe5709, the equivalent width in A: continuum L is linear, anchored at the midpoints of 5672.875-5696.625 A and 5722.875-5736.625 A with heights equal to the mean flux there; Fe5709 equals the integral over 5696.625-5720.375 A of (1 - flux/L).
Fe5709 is 1.3 A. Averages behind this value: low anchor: 0.866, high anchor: 0.889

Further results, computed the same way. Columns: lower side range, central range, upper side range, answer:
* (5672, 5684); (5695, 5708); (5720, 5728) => 0.35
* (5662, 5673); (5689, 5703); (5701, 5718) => -0.52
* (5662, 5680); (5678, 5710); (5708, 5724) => -0.31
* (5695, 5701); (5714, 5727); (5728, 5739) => 0.37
